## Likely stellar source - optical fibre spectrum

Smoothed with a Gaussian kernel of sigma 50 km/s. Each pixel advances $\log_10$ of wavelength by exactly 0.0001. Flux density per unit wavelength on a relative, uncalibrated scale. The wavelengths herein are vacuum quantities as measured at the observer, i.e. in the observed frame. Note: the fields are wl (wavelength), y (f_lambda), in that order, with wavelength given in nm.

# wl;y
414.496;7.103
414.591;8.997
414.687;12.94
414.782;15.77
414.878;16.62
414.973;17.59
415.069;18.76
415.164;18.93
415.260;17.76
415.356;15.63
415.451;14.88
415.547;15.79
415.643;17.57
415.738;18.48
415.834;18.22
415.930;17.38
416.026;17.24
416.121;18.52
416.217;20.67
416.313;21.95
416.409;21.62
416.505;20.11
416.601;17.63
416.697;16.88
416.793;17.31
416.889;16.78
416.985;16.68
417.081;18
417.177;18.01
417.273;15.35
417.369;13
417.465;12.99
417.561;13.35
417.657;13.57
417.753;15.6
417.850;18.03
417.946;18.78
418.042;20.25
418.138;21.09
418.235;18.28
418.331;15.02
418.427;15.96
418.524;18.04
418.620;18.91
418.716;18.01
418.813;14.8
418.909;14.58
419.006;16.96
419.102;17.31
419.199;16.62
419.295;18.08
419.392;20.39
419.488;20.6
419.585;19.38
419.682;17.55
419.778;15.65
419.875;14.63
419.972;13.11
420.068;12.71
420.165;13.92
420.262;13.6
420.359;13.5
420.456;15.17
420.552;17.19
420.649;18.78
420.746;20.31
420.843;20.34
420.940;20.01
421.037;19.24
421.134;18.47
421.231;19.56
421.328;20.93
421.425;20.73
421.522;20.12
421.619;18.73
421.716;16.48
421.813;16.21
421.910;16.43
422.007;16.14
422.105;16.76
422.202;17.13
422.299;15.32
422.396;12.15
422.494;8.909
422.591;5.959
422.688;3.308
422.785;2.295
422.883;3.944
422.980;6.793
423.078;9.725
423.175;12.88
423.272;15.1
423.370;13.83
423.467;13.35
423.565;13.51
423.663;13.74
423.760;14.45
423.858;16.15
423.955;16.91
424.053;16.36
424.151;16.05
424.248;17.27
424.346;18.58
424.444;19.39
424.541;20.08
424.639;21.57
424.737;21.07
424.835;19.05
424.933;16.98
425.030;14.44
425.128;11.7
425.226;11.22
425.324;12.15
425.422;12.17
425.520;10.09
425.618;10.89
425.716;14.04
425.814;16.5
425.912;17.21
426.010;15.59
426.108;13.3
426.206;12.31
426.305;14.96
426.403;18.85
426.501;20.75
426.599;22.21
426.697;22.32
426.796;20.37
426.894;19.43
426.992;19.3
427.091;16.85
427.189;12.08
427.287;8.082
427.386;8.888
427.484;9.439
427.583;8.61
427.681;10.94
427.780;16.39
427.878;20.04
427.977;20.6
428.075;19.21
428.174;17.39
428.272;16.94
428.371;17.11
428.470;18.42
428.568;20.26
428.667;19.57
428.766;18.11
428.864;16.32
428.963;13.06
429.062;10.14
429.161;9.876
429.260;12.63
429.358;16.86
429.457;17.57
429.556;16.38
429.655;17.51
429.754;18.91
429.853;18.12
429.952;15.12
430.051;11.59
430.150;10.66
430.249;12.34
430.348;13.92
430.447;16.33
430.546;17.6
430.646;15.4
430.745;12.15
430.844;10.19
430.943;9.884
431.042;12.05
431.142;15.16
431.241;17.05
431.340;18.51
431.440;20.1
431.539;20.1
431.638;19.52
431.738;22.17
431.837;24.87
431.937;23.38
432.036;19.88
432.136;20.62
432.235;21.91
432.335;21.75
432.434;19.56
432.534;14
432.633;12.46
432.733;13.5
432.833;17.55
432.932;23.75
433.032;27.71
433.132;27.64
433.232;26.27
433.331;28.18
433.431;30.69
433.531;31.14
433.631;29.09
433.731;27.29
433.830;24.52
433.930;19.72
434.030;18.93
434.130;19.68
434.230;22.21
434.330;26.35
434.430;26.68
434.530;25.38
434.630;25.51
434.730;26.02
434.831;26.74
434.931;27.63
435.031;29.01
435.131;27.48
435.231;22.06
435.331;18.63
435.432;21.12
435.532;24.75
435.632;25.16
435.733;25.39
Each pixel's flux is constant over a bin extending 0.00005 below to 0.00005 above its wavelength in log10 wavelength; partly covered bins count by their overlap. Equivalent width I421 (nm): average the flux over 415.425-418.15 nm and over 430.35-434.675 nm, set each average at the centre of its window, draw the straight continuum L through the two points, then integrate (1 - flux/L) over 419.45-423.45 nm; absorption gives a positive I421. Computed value 0.75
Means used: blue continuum 17.4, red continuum 20.8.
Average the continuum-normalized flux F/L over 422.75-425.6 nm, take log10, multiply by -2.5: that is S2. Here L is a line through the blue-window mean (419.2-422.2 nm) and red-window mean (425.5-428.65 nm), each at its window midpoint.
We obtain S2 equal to 0.17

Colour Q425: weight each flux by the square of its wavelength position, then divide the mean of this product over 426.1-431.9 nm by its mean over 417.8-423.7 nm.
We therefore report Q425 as 1.07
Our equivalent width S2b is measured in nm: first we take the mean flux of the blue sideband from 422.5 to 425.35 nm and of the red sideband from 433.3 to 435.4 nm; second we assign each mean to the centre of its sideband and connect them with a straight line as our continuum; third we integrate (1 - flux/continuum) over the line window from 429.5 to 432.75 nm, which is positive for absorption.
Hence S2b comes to 0.74 nm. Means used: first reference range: 13.7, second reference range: 25.3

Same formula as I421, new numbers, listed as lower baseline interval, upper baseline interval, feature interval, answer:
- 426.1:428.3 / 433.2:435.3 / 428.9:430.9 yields 0.549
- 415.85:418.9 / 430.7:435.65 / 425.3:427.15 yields 0.337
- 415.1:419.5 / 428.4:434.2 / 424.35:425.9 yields 0.216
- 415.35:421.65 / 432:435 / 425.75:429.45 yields 0.893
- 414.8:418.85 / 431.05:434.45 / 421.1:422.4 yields 0.076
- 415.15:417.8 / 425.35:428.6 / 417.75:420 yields -0.089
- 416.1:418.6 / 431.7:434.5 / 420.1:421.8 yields 0.067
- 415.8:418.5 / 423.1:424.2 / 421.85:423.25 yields 0.414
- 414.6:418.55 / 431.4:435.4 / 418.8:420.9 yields 0.194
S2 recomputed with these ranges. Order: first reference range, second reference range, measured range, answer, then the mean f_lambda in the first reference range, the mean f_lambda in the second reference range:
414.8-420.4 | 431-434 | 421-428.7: 0.250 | 17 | 21.7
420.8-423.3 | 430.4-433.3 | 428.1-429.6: 0.083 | 14.3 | 18.7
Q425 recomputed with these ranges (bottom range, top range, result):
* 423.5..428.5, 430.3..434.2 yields 1.30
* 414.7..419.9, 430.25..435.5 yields 1.32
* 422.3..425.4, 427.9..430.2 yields 1.23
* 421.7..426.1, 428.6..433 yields 1.23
